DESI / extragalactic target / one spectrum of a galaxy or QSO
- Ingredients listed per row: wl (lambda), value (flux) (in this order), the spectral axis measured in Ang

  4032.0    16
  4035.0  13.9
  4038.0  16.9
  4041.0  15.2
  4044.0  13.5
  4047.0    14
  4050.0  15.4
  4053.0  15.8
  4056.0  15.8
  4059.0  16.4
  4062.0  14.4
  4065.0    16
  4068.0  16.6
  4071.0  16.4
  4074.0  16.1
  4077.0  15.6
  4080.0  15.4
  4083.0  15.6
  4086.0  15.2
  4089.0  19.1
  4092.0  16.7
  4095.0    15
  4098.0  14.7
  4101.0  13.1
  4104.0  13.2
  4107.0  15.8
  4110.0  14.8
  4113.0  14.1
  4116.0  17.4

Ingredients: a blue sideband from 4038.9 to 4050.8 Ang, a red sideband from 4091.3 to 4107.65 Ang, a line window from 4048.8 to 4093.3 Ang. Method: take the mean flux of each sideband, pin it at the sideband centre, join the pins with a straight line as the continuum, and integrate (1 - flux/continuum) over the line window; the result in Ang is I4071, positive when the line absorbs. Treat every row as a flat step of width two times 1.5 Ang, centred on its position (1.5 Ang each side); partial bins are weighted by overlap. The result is -4.38 Ang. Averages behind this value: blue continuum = 14.6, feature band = 16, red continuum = 14.6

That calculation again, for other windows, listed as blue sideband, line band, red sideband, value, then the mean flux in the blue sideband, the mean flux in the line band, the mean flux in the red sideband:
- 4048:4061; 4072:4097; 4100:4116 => -1.7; 15.7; 16.1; 14.5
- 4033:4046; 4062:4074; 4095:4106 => -1.3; 14.9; 16.1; 13.9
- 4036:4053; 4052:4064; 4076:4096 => -0.2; 15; 15.6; 16.1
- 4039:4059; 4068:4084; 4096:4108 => -1.4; 15.1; 15.9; 14.2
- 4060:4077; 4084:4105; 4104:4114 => -0.3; 15.9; 15.3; 14.7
